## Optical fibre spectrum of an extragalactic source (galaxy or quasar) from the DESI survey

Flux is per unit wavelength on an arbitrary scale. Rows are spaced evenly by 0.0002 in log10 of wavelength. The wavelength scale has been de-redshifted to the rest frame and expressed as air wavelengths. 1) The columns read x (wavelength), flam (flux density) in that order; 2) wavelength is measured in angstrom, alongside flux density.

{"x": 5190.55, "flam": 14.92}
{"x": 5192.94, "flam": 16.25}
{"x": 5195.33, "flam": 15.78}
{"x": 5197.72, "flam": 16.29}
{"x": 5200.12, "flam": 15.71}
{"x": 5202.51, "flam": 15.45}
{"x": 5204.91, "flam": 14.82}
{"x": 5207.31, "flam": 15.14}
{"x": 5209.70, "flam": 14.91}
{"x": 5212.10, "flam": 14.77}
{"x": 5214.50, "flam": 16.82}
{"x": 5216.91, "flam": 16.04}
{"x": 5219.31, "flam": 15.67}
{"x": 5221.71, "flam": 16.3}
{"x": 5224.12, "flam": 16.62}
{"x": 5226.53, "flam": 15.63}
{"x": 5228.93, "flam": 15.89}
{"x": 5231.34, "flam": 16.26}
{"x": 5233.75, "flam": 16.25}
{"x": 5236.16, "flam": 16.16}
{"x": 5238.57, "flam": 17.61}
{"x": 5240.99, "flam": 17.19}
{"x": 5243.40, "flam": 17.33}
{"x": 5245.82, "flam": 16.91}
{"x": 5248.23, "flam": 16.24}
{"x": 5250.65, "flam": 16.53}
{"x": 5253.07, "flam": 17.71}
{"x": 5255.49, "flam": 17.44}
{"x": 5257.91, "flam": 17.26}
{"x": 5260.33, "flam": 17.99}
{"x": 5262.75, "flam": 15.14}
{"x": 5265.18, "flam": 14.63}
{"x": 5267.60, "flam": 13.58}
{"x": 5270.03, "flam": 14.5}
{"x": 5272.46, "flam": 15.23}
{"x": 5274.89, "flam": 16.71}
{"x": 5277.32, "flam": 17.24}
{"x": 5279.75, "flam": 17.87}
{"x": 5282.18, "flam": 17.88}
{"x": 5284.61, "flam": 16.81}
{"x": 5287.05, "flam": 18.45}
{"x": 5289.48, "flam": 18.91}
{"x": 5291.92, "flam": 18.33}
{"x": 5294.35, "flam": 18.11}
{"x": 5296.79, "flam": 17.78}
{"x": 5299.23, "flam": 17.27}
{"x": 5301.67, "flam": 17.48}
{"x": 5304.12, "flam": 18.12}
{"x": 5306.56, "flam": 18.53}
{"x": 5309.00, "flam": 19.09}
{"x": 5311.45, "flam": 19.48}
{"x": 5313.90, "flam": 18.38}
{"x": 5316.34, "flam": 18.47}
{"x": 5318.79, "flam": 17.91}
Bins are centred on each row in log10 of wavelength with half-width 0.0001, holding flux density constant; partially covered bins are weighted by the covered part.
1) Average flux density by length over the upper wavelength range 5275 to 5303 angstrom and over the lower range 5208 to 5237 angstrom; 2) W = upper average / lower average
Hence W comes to 1.12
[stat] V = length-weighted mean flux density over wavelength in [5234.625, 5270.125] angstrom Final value 16.5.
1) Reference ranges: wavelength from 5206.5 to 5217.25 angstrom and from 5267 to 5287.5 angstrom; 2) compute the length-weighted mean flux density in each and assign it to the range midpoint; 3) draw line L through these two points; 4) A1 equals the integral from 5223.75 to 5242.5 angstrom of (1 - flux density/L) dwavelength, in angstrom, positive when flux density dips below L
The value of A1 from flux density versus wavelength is -0.7 angstrom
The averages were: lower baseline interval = 15.5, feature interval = 16.5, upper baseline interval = 16.5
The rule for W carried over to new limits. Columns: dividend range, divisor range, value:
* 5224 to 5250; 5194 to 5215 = 1.07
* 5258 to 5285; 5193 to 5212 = 1.05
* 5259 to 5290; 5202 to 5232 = 1.05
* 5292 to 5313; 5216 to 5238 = 1.13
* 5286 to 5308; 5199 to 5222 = 1.17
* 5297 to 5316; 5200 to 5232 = 1.17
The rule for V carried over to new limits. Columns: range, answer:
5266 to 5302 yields 17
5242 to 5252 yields 16.8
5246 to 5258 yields 17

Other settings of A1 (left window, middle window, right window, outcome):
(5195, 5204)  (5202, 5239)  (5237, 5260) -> 1.1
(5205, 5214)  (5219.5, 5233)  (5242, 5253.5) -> -0.2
